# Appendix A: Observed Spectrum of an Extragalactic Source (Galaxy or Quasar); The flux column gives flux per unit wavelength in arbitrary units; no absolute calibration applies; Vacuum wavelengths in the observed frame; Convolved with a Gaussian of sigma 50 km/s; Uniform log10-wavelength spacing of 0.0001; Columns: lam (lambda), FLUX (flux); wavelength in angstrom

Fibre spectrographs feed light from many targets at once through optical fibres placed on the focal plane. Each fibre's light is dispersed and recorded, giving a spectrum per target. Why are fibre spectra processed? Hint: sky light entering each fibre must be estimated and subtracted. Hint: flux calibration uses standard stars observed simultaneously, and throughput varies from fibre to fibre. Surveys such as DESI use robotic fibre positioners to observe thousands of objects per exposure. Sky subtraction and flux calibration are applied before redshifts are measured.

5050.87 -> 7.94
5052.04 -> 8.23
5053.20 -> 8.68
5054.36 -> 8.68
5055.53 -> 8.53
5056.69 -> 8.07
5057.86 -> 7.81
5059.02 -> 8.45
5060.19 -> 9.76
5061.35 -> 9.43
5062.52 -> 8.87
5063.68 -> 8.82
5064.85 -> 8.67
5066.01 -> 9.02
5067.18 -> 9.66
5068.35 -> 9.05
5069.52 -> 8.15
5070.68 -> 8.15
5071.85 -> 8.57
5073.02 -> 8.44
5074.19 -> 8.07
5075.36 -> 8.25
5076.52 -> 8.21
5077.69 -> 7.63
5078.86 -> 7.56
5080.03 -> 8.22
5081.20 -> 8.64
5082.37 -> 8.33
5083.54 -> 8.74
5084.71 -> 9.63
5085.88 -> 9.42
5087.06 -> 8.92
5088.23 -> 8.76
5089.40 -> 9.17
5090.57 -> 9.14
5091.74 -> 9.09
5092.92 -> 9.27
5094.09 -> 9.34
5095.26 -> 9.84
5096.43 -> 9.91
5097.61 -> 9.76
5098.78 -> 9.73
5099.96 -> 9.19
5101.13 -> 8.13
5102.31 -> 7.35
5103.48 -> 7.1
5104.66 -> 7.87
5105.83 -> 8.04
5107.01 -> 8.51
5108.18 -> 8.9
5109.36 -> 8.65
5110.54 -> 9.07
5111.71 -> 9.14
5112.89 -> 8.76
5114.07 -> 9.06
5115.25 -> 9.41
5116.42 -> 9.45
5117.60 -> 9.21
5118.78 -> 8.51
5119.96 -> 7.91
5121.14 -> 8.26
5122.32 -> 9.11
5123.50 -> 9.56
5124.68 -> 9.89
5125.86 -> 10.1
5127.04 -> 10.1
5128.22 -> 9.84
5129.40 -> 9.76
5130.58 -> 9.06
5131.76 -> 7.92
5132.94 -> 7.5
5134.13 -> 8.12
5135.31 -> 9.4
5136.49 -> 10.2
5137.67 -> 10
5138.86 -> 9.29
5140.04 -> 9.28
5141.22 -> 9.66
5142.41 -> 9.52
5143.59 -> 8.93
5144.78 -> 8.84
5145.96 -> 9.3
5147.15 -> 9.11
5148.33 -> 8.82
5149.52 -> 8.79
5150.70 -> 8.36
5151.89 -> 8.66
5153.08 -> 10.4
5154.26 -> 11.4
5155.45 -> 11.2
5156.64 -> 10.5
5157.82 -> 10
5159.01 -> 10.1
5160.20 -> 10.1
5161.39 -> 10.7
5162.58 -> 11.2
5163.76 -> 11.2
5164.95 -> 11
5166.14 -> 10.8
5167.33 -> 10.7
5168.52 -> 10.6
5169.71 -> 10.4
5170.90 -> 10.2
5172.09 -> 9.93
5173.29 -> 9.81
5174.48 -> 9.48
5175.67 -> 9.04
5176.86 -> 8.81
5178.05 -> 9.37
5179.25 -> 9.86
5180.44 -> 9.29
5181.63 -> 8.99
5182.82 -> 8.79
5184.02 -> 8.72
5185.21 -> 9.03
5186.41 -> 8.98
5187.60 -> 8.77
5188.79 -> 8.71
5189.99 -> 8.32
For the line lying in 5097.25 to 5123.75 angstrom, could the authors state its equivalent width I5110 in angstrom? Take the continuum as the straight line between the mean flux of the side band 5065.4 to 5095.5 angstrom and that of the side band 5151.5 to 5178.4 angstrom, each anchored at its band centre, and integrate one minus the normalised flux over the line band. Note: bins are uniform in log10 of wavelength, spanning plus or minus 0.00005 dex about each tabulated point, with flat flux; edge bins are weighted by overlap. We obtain 1.6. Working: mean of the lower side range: 8.73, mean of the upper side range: 10.3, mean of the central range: 8.71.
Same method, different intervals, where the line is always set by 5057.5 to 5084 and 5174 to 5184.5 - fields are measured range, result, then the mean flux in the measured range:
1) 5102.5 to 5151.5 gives -0.6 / 8.97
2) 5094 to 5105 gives -0.1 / 8.82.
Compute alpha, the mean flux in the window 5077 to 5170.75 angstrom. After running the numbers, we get 9.29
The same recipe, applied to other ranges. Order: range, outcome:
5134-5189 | 9.69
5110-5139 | 9.14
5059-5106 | 8.75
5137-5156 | 9.47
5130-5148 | 9.07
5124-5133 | 9.38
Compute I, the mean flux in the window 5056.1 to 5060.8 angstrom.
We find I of 8.54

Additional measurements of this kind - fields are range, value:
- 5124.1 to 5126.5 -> 10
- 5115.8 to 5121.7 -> 8.68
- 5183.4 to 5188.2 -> 8.88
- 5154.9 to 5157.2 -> 10.8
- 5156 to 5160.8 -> 10.2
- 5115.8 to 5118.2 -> 9.35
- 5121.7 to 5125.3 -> 9.51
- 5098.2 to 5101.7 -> 9.02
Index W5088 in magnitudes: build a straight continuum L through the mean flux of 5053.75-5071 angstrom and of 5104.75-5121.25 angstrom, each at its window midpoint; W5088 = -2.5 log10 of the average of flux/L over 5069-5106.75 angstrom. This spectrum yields 0.01 mag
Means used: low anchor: 8.75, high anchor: 8.77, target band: 8.64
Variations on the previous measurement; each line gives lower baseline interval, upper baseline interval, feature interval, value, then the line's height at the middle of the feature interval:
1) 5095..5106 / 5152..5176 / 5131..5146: 0.076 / 9.72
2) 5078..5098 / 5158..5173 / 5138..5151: 0.114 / 10.1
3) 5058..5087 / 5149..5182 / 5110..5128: 0.019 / 9.34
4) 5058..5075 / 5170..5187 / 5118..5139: -0.008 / 9.07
